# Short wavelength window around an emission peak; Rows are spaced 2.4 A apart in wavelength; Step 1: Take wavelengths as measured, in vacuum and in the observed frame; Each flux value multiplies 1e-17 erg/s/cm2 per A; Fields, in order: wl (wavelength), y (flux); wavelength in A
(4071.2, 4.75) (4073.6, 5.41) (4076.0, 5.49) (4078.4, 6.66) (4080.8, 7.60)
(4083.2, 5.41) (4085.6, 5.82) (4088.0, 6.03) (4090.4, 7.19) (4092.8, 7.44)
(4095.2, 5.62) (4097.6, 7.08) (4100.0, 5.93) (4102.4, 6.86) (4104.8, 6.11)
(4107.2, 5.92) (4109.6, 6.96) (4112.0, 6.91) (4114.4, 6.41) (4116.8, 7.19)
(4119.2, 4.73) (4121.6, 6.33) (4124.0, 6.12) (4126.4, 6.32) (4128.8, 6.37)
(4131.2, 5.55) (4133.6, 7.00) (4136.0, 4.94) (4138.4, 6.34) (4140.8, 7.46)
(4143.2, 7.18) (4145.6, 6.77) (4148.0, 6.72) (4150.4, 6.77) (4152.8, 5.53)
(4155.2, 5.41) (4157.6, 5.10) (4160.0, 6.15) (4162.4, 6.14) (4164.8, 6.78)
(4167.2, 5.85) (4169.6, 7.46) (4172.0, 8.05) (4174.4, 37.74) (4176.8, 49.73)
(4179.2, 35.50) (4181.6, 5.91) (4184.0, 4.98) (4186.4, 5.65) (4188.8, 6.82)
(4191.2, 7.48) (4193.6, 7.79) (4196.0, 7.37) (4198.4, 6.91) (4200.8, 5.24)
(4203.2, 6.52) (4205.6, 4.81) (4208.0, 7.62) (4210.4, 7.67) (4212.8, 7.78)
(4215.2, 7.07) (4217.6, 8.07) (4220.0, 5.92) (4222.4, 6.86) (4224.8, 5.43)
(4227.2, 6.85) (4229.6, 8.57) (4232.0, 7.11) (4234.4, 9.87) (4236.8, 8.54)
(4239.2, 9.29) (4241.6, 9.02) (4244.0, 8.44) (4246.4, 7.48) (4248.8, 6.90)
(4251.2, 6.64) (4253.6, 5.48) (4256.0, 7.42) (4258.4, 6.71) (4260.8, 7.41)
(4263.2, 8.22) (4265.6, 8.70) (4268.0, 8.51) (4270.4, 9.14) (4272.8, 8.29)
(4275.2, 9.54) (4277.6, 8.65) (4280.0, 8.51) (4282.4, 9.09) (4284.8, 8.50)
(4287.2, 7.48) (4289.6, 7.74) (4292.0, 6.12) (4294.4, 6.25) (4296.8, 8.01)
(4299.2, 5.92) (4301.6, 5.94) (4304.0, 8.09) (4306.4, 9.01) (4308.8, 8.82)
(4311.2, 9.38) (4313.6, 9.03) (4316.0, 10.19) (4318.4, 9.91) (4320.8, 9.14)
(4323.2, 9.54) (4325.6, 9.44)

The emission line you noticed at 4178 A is [O II]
